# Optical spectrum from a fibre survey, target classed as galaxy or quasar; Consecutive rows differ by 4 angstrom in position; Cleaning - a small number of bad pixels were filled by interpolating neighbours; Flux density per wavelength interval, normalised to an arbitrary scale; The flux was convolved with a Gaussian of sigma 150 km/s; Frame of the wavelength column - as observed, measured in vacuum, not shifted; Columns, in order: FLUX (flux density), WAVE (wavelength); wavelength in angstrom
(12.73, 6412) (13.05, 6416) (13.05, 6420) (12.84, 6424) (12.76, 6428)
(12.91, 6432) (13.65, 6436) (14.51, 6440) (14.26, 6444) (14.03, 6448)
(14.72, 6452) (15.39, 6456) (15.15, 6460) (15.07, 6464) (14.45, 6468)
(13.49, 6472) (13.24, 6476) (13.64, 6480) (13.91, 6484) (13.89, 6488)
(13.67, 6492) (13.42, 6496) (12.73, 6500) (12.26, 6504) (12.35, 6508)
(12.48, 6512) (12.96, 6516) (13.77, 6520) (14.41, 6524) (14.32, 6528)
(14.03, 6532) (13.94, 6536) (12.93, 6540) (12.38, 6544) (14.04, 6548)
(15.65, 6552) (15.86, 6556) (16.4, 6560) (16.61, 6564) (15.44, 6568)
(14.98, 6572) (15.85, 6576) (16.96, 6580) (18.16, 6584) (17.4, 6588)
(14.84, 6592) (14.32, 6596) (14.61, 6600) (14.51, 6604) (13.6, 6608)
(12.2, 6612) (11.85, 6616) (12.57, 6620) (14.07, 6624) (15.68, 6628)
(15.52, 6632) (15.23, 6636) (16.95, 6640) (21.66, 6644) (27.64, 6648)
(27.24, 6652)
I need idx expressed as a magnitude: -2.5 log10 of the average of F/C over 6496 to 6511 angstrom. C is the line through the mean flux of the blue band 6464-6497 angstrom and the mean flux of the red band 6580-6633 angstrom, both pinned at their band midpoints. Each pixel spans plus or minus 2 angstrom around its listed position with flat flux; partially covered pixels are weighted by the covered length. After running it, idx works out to 0.11 mag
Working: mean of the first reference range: 13.8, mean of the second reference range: 14.6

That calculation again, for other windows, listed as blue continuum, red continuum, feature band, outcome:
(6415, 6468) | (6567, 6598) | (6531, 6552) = 0.13 mag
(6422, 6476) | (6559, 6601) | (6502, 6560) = 0.11 mag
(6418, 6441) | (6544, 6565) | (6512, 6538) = 0.08 mag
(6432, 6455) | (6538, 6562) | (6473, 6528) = 0.08 mag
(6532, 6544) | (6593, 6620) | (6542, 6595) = -0.17 mag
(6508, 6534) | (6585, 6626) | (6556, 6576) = -0.15 mag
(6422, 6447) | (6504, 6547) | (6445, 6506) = -0.04 mag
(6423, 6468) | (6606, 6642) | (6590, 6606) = -0.03 mag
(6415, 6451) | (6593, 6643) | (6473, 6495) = 0.01 mag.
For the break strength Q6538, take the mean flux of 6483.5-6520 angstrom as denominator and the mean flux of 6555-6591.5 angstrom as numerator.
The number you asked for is 1.25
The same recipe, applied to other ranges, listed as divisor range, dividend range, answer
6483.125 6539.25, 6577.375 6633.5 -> 1.10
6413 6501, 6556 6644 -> 1.11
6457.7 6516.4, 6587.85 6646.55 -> 1.11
